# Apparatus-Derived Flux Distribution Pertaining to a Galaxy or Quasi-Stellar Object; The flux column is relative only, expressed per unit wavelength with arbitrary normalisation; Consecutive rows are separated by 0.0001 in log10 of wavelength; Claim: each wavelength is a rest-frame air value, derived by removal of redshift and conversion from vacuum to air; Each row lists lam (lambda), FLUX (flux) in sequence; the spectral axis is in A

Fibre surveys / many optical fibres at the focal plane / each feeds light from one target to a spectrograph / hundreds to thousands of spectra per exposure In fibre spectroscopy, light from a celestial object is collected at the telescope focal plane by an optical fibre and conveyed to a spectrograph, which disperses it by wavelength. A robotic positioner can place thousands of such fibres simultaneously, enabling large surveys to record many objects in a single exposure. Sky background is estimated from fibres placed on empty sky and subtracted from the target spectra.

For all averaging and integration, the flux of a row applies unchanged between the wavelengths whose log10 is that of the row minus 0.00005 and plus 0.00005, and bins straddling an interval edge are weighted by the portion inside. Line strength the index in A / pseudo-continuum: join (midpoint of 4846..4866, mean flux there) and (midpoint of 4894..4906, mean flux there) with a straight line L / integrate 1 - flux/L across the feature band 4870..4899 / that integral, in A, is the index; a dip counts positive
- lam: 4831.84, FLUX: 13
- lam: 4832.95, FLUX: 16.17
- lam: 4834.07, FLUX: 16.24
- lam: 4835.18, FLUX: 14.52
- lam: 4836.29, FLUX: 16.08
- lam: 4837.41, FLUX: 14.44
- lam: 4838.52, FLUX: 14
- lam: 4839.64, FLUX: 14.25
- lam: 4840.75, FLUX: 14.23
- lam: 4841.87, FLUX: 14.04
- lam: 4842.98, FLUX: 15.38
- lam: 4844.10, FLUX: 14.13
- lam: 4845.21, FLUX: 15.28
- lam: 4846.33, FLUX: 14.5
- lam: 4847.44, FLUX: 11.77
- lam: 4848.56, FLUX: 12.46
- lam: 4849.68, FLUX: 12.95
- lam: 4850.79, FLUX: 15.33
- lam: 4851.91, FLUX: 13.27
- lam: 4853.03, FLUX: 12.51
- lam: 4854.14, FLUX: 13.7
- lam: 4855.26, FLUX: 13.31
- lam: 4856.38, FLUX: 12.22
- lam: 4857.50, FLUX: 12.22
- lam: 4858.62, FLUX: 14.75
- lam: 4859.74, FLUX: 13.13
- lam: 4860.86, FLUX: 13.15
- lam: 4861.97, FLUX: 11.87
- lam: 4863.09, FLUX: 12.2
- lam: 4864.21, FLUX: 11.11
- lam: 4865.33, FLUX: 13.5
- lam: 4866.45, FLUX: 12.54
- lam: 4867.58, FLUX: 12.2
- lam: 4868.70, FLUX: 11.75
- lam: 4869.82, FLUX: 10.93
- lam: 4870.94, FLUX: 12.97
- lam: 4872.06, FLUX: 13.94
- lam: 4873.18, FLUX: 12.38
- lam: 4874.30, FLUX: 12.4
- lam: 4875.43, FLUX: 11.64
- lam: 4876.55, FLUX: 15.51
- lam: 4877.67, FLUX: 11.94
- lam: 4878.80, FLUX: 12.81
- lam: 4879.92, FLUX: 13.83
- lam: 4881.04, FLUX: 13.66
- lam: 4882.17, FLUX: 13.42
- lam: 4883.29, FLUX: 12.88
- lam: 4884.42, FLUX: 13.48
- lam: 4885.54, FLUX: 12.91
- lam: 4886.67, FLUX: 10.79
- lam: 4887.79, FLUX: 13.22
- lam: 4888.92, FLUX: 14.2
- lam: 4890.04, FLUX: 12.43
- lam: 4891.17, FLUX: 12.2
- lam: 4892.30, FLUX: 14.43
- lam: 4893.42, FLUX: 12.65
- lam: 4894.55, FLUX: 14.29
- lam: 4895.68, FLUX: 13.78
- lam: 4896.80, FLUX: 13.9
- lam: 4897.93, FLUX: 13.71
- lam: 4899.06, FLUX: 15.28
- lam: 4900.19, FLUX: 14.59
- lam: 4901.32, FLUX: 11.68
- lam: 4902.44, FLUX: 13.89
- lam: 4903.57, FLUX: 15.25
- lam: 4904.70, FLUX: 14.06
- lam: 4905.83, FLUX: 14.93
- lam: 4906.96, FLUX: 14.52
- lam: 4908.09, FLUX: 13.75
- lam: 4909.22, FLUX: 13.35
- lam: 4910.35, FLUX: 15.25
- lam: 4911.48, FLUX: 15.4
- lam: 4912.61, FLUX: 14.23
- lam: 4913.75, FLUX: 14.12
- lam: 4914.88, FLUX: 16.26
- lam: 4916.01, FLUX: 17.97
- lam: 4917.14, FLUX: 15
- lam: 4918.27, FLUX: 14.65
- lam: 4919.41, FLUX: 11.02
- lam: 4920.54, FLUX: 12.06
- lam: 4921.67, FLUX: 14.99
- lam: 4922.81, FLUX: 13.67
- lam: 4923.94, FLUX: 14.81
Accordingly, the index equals 1.1 A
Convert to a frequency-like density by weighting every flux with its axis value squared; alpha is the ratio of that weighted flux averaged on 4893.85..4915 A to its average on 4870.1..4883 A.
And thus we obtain 1.1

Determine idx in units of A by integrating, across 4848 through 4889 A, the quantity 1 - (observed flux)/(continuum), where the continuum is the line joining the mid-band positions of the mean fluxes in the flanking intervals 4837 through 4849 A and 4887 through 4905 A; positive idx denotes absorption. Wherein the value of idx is 2.9 A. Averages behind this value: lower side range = 14.1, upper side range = 13.7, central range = 12.9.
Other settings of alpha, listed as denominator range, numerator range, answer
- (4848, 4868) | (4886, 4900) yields 1.06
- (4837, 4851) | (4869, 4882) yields 0.93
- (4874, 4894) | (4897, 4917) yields 1.13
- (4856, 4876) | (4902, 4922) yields 1.18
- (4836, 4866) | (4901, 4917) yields 1.11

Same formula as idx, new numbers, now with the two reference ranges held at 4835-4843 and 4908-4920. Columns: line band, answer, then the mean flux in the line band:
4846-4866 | 2.2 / 13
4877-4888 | 1.3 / 12.9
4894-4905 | 0.5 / 14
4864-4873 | 1.3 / 12.4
